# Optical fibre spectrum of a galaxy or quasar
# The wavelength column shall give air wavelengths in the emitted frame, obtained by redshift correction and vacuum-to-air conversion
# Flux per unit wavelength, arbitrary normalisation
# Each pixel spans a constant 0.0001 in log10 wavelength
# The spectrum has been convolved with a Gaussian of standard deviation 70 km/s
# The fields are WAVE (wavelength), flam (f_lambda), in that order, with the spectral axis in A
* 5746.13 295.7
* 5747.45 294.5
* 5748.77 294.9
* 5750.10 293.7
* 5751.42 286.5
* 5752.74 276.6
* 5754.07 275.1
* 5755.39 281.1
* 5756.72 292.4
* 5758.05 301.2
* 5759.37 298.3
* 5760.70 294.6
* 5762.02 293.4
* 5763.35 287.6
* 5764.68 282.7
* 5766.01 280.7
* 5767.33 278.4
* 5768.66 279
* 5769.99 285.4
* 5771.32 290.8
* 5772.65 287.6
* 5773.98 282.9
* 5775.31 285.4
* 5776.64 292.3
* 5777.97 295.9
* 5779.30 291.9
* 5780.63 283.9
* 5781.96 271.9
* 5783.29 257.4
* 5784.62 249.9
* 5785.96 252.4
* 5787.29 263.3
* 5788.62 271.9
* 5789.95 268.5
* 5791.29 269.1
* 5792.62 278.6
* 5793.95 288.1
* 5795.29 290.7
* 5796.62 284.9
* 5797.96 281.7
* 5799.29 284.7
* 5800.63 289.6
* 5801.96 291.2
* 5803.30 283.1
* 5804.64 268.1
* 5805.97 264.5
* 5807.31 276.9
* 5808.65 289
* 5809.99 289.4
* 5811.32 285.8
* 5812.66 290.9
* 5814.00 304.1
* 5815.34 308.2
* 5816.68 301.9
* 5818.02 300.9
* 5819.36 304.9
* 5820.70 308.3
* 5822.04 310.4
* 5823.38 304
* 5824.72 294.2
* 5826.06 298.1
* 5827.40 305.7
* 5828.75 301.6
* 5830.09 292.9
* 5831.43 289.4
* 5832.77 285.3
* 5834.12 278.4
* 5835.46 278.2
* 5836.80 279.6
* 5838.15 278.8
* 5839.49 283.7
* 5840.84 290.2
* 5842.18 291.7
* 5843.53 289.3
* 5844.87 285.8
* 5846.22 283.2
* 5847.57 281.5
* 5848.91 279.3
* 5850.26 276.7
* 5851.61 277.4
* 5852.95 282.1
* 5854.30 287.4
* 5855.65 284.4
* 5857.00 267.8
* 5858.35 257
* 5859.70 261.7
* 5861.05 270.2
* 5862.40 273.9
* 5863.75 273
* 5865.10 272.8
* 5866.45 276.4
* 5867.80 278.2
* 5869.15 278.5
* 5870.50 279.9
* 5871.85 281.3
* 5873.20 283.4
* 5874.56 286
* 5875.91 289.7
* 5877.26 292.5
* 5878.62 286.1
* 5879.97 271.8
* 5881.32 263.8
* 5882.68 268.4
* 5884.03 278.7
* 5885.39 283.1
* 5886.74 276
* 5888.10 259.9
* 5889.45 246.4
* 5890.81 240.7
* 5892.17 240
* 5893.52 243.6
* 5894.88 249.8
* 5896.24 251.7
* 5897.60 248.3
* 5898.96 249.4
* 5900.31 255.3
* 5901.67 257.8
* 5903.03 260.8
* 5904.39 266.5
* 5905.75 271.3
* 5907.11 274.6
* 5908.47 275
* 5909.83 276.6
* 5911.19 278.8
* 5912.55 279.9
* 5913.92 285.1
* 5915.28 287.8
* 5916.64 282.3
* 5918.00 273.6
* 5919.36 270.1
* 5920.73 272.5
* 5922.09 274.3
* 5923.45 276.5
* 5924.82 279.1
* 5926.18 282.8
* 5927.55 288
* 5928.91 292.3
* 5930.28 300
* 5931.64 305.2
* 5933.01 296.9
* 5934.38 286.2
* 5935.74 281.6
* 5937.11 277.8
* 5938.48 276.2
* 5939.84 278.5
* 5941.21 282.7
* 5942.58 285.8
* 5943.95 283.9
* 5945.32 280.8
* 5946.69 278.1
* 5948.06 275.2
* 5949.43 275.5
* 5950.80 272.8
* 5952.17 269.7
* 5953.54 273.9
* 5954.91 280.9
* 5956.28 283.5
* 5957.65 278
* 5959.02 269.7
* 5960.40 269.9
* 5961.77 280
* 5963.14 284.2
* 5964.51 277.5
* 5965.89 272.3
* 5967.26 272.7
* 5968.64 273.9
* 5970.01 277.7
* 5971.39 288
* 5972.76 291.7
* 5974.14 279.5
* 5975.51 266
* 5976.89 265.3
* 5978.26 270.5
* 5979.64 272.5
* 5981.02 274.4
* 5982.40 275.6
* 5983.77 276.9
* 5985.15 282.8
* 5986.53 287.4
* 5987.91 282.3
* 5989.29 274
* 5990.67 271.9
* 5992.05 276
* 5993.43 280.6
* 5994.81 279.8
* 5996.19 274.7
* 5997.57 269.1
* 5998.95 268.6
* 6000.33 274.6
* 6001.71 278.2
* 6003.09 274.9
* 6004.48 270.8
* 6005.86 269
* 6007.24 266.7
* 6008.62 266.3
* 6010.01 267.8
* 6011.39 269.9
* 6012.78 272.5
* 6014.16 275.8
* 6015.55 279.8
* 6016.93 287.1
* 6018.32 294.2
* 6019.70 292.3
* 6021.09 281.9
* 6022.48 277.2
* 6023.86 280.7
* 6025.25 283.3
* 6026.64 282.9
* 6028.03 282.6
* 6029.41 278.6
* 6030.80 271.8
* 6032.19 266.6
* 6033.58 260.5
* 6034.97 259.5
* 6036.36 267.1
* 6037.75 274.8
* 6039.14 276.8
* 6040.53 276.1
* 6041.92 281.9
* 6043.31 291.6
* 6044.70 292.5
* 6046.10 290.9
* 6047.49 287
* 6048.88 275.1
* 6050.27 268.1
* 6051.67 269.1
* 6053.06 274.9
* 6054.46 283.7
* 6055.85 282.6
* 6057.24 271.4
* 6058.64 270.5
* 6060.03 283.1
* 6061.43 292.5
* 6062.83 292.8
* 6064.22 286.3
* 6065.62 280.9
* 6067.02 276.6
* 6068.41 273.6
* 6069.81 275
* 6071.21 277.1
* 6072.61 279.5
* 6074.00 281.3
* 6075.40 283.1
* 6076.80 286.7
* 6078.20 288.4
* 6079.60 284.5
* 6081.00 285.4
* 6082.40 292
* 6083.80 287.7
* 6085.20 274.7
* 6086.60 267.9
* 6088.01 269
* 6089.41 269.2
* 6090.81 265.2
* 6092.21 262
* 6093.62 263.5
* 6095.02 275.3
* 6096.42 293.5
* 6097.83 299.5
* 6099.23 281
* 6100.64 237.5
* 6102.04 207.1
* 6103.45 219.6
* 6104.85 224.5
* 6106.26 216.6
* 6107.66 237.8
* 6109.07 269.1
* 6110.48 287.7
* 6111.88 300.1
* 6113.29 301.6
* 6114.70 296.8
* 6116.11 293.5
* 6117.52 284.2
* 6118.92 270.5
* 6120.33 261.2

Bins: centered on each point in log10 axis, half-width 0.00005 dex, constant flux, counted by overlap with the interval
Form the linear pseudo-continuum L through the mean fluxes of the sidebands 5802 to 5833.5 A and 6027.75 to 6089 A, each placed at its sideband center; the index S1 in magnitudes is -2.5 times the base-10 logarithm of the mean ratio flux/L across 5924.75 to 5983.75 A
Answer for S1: 0.022 mag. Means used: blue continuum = 294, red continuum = 279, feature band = 280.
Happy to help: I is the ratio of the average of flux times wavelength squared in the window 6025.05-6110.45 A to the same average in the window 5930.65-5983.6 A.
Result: 1.0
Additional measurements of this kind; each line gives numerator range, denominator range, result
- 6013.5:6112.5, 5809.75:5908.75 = 1.06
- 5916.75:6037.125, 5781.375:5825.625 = 1.04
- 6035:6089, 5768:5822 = 1.08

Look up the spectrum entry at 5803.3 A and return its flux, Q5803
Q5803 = 283.1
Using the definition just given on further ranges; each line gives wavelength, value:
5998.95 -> 268.6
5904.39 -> 266.5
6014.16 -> 275.8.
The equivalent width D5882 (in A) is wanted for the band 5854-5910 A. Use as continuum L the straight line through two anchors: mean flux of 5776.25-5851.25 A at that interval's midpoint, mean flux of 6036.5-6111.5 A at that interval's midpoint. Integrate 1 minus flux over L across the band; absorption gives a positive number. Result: 2.7 A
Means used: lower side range 286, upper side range 274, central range 269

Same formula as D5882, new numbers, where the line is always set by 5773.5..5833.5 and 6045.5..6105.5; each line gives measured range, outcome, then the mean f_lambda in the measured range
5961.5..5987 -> 0.1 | 277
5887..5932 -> 1.9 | 269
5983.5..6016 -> 0.4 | 274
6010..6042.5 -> -0.1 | 277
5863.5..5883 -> 0.3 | 279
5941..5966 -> 0.2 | 278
